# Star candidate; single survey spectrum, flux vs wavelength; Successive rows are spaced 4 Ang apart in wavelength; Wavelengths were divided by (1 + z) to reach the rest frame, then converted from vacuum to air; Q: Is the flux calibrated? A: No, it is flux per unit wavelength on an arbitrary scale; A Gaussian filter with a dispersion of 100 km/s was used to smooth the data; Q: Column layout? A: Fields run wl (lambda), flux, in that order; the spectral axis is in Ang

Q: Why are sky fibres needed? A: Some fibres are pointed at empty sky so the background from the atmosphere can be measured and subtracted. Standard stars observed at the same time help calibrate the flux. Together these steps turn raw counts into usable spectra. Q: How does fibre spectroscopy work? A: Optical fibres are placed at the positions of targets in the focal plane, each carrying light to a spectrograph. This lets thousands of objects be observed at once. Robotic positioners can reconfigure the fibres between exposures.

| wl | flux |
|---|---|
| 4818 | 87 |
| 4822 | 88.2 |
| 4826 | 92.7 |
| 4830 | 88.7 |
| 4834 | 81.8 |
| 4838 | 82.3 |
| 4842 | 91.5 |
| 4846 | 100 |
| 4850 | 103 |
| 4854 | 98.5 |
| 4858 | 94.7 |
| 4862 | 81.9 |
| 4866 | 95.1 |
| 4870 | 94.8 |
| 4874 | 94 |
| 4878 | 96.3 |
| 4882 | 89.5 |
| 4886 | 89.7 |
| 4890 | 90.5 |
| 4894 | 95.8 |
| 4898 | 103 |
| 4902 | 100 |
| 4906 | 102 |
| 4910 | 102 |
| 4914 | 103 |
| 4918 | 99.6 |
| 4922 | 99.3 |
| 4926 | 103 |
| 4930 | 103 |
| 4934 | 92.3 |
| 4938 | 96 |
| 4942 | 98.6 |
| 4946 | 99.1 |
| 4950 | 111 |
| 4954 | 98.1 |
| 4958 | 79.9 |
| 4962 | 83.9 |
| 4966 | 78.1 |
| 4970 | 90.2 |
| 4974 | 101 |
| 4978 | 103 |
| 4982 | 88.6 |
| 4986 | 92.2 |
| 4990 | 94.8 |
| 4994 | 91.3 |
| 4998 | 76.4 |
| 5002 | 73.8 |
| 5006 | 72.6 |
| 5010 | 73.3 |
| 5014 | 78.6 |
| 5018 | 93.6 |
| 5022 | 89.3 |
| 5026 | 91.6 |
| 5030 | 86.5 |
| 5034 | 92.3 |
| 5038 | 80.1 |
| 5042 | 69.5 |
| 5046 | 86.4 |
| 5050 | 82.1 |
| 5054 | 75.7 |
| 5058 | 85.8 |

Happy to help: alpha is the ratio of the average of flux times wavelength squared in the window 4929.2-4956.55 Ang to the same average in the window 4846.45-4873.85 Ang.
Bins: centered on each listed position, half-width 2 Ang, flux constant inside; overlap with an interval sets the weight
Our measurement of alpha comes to 1.1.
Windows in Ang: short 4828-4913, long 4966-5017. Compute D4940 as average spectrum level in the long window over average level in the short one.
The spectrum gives 0.91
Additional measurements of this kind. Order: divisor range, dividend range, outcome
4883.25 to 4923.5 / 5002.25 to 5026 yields 0.83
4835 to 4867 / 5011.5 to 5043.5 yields 0.92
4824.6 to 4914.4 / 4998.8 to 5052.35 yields 0.87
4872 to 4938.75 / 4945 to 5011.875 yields 0.91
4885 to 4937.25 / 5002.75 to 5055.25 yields 0.83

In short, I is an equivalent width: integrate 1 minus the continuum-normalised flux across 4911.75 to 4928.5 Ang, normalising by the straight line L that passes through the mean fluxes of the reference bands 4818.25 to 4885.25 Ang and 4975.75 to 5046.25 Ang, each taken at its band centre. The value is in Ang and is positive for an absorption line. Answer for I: -2.3 Ang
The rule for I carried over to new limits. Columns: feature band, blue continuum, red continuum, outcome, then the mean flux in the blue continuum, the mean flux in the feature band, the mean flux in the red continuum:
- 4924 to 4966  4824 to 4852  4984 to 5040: -4.0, 91.4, 95.6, 84.7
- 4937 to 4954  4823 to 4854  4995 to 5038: -2.9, 91.8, 101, 82.9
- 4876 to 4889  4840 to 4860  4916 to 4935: 0.9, 97.5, 91.7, 99.8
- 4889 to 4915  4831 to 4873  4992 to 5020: -3.4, 92.3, 99.7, 79.9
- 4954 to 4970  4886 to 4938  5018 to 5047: 1.6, 98.9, 84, 85.6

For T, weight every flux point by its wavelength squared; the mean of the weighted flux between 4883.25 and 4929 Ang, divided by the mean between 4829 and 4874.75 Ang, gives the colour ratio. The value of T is 1.10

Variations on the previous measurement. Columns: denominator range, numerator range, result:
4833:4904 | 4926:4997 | 1.04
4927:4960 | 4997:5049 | 0.87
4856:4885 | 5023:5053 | 0.97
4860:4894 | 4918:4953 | 1.12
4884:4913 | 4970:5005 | 0.95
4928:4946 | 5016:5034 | 0.96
